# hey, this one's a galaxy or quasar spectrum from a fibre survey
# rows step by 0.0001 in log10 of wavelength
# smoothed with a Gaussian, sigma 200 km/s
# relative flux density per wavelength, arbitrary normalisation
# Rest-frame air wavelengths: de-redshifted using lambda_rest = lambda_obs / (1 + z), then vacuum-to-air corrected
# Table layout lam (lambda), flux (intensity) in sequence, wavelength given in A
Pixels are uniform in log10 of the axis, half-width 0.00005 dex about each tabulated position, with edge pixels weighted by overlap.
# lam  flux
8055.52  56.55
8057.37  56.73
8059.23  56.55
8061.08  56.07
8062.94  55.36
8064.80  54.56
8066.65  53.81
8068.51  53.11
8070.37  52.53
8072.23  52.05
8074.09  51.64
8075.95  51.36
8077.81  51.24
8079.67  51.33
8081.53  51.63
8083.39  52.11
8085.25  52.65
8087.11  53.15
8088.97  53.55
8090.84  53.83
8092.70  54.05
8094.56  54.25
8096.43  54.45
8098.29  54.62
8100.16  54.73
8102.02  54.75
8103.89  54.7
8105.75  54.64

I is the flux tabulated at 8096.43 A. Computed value 54.45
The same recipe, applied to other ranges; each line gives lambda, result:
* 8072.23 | 52.05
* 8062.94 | 55.36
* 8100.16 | 54.73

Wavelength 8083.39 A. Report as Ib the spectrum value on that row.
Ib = 52.11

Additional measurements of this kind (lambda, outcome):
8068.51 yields 53.11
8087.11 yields 53.15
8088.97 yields 53.55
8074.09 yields 51.64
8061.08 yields 56.07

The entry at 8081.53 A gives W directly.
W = 51.63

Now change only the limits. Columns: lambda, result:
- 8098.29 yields 54.62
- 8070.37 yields 52.53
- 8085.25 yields 52.65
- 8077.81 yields 51.24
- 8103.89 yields 54.7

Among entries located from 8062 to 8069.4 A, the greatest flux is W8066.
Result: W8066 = 55.36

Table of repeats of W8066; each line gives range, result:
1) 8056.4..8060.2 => 56.73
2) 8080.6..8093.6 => 54.05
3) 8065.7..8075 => 53.81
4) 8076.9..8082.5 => 51.63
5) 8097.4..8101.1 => 54.73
